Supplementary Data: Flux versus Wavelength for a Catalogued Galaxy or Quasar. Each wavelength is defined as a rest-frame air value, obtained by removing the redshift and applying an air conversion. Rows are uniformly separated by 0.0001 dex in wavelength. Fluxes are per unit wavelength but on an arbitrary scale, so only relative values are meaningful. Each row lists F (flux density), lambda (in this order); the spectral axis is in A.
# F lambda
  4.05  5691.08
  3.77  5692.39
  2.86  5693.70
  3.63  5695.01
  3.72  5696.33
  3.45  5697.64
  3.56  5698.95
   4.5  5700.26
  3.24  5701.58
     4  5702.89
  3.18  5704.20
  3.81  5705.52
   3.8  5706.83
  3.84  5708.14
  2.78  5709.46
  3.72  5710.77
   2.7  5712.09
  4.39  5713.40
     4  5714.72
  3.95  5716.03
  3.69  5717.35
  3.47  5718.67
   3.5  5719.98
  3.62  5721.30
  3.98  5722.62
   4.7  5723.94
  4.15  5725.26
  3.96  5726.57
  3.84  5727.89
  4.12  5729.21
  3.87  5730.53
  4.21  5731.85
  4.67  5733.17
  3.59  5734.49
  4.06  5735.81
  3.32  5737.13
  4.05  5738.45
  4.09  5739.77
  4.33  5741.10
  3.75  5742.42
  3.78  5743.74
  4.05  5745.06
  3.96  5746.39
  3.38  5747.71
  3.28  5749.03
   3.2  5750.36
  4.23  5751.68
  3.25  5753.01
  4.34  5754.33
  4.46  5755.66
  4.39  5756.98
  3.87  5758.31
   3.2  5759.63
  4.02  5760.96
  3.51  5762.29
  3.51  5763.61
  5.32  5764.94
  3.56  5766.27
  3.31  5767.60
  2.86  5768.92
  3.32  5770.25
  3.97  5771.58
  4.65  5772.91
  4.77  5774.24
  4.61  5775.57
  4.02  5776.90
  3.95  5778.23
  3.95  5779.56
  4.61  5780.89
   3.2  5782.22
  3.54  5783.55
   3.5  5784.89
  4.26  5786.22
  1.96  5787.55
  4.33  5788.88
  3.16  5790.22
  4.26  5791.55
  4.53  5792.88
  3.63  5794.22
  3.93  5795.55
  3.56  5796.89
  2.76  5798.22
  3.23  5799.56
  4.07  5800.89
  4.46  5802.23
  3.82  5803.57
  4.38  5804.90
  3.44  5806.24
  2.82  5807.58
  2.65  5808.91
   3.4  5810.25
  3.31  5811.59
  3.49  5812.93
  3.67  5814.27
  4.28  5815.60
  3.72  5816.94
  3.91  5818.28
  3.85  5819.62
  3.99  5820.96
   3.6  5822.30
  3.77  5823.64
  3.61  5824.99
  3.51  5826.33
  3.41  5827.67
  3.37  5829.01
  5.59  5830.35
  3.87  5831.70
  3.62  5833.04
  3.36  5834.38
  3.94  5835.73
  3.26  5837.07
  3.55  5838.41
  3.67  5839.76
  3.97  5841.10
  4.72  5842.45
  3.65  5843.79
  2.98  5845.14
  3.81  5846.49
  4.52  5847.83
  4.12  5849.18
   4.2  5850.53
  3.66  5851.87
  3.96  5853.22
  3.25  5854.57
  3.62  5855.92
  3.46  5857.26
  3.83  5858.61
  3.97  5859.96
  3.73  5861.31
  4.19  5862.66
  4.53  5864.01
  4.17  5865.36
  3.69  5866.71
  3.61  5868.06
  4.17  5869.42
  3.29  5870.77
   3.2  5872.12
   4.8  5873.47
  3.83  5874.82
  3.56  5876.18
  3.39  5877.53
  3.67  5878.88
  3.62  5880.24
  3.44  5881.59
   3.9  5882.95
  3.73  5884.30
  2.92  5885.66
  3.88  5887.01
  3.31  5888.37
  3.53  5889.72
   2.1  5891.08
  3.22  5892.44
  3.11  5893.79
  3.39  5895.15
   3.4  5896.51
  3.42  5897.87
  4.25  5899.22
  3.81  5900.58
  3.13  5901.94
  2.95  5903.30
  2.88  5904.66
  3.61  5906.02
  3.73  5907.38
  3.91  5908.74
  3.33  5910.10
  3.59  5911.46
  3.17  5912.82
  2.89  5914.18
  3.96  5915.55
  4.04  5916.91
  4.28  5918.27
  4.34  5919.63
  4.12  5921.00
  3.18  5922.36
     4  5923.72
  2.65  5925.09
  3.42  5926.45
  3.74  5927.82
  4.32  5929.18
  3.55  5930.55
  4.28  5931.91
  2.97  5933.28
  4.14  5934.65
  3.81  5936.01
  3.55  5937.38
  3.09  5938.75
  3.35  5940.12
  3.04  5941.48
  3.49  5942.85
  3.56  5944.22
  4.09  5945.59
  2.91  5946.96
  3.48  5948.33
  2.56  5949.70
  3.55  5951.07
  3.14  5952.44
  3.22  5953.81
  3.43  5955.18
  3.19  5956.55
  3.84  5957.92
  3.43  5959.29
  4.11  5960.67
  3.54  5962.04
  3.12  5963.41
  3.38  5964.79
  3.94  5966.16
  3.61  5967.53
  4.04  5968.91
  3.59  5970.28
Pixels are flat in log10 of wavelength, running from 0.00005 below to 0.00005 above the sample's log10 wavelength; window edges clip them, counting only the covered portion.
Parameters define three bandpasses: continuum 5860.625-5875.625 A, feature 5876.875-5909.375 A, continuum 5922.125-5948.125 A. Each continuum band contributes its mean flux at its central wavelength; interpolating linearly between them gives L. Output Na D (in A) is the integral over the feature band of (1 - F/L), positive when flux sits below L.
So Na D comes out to 3.0 A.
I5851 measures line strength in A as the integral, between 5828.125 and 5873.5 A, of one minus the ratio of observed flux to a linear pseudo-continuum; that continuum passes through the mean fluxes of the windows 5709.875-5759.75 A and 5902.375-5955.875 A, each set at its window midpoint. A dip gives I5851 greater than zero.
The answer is -2.3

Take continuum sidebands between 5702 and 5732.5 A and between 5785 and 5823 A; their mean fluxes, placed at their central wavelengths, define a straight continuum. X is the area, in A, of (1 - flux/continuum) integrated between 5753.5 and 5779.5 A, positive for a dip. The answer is -1.8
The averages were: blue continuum 3.79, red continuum 3.66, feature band 3.98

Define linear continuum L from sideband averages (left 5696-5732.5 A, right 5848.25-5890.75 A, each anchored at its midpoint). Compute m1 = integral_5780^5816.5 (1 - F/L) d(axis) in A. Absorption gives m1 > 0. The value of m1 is 1.1 A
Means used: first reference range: 3.78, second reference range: 3.74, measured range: 3.64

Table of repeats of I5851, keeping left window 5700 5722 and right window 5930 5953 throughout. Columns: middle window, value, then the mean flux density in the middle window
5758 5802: -2.5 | 3.79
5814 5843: -2.3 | 3.83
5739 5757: -1.3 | 3.88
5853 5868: -1.4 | 3.84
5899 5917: 0.0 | 3.48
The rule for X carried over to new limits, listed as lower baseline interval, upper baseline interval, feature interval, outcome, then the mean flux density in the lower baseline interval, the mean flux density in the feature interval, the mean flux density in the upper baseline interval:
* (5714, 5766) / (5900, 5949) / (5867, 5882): -0.1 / 3.91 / 3.69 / 3.56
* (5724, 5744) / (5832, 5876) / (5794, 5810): 1.4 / 4.01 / 3.56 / 3.82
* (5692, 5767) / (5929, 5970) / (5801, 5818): 0.3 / 3.81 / 3.64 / 3.52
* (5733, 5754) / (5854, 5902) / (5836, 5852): -0.8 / 3.8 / 3.85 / 3.62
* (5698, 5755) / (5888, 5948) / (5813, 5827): -0.4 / 3.81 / 3.78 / 3.52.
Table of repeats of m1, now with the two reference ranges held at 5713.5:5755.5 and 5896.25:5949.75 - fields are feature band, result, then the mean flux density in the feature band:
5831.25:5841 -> 0.2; 3.63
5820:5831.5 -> -0.4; 3.85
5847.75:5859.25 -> -0.4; 3.81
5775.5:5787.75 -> 0.1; 3.79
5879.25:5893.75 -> 1.1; 3.36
